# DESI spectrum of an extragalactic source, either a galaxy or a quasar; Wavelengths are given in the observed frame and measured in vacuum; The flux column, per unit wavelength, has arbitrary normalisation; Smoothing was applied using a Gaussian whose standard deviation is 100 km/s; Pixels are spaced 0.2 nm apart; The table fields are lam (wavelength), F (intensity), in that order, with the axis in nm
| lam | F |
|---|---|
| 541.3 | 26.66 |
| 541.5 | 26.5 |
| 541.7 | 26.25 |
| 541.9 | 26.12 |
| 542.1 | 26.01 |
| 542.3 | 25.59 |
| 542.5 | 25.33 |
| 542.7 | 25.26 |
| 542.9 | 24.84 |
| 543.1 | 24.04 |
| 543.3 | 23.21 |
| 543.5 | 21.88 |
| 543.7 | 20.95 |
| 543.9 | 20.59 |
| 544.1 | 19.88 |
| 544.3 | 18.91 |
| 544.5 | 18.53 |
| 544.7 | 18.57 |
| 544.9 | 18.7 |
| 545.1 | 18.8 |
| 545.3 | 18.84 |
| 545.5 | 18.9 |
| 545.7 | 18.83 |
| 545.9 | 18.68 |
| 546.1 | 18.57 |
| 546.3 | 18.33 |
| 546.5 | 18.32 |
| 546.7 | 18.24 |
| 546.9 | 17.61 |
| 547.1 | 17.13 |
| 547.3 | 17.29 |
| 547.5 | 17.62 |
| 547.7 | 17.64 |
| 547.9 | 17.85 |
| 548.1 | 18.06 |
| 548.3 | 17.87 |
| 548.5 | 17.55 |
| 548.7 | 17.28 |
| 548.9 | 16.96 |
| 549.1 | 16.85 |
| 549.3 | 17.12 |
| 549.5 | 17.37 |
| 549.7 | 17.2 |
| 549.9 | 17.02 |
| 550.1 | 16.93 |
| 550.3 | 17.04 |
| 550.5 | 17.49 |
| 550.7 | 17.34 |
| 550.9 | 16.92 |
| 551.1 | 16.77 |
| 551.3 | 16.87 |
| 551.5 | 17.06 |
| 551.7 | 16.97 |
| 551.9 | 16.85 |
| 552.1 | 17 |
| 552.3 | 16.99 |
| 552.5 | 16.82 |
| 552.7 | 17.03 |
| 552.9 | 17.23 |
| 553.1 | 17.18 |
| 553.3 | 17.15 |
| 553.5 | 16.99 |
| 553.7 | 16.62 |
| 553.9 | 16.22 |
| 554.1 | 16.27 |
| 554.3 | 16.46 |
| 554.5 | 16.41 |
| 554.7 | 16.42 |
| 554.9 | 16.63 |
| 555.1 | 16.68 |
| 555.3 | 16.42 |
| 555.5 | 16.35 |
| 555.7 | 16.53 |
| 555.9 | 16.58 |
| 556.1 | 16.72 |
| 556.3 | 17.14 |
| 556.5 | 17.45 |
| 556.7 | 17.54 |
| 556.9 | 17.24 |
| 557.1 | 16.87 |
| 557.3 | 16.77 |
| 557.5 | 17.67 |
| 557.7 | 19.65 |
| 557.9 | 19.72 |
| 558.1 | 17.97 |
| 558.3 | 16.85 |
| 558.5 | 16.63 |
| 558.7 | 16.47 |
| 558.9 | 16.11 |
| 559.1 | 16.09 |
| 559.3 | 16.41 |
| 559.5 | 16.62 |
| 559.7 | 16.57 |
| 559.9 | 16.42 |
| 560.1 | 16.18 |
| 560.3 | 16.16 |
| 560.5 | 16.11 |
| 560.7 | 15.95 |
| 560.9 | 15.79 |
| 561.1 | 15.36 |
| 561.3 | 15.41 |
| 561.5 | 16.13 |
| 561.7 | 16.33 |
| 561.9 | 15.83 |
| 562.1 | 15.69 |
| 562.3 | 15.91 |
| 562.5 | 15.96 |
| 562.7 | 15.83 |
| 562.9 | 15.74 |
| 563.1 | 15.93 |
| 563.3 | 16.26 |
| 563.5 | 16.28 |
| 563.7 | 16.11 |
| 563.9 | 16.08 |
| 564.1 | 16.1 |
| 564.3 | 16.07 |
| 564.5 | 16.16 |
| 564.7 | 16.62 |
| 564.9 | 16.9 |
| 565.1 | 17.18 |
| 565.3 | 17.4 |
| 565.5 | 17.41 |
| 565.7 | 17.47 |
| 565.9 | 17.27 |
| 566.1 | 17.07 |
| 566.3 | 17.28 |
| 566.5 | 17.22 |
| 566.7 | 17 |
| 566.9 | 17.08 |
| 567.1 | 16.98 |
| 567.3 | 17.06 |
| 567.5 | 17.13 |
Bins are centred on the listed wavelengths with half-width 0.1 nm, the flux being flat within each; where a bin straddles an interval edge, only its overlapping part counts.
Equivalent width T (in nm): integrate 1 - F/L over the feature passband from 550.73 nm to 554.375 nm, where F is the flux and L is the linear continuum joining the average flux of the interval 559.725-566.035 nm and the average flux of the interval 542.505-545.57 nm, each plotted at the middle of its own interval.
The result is 0.38 nm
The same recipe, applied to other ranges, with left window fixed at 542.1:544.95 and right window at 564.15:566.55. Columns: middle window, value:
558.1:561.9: 0.42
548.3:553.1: 0.78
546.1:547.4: 0.21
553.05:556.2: 0.47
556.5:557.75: 0.09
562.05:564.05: 0.17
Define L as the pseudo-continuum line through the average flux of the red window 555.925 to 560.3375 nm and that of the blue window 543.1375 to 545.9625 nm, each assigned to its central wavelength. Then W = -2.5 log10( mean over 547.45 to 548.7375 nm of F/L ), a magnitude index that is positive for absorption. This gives 0.08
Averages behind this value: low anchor 19.8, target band 17.7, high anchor 17.1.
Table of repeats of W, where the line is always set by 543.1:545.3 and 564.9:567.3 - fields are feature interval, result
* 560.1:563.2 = 0.12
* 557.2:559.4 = 0.06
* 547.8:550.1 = 0.13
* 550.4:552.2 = 0.13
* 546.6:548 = 0.12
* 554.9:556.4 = 0.12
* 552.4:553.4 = 0.11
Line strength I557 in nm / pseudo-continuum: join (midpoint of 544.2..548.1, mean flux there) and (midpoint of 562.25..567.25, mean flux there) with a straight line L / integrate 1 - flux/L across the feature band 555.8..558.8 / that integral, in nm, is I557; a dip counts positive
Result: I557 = -0.02 nm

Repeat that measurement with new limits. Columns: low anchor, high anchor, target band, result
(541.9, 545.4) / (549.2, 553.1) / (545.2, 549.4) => 0.35 nm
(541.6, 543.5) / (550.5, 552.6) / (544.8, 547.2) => 0.39 nm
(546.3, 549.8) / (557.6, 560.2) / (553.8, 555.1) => 0.06 nm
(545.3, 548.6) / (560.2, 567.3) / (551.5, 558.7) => 0.10 nm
